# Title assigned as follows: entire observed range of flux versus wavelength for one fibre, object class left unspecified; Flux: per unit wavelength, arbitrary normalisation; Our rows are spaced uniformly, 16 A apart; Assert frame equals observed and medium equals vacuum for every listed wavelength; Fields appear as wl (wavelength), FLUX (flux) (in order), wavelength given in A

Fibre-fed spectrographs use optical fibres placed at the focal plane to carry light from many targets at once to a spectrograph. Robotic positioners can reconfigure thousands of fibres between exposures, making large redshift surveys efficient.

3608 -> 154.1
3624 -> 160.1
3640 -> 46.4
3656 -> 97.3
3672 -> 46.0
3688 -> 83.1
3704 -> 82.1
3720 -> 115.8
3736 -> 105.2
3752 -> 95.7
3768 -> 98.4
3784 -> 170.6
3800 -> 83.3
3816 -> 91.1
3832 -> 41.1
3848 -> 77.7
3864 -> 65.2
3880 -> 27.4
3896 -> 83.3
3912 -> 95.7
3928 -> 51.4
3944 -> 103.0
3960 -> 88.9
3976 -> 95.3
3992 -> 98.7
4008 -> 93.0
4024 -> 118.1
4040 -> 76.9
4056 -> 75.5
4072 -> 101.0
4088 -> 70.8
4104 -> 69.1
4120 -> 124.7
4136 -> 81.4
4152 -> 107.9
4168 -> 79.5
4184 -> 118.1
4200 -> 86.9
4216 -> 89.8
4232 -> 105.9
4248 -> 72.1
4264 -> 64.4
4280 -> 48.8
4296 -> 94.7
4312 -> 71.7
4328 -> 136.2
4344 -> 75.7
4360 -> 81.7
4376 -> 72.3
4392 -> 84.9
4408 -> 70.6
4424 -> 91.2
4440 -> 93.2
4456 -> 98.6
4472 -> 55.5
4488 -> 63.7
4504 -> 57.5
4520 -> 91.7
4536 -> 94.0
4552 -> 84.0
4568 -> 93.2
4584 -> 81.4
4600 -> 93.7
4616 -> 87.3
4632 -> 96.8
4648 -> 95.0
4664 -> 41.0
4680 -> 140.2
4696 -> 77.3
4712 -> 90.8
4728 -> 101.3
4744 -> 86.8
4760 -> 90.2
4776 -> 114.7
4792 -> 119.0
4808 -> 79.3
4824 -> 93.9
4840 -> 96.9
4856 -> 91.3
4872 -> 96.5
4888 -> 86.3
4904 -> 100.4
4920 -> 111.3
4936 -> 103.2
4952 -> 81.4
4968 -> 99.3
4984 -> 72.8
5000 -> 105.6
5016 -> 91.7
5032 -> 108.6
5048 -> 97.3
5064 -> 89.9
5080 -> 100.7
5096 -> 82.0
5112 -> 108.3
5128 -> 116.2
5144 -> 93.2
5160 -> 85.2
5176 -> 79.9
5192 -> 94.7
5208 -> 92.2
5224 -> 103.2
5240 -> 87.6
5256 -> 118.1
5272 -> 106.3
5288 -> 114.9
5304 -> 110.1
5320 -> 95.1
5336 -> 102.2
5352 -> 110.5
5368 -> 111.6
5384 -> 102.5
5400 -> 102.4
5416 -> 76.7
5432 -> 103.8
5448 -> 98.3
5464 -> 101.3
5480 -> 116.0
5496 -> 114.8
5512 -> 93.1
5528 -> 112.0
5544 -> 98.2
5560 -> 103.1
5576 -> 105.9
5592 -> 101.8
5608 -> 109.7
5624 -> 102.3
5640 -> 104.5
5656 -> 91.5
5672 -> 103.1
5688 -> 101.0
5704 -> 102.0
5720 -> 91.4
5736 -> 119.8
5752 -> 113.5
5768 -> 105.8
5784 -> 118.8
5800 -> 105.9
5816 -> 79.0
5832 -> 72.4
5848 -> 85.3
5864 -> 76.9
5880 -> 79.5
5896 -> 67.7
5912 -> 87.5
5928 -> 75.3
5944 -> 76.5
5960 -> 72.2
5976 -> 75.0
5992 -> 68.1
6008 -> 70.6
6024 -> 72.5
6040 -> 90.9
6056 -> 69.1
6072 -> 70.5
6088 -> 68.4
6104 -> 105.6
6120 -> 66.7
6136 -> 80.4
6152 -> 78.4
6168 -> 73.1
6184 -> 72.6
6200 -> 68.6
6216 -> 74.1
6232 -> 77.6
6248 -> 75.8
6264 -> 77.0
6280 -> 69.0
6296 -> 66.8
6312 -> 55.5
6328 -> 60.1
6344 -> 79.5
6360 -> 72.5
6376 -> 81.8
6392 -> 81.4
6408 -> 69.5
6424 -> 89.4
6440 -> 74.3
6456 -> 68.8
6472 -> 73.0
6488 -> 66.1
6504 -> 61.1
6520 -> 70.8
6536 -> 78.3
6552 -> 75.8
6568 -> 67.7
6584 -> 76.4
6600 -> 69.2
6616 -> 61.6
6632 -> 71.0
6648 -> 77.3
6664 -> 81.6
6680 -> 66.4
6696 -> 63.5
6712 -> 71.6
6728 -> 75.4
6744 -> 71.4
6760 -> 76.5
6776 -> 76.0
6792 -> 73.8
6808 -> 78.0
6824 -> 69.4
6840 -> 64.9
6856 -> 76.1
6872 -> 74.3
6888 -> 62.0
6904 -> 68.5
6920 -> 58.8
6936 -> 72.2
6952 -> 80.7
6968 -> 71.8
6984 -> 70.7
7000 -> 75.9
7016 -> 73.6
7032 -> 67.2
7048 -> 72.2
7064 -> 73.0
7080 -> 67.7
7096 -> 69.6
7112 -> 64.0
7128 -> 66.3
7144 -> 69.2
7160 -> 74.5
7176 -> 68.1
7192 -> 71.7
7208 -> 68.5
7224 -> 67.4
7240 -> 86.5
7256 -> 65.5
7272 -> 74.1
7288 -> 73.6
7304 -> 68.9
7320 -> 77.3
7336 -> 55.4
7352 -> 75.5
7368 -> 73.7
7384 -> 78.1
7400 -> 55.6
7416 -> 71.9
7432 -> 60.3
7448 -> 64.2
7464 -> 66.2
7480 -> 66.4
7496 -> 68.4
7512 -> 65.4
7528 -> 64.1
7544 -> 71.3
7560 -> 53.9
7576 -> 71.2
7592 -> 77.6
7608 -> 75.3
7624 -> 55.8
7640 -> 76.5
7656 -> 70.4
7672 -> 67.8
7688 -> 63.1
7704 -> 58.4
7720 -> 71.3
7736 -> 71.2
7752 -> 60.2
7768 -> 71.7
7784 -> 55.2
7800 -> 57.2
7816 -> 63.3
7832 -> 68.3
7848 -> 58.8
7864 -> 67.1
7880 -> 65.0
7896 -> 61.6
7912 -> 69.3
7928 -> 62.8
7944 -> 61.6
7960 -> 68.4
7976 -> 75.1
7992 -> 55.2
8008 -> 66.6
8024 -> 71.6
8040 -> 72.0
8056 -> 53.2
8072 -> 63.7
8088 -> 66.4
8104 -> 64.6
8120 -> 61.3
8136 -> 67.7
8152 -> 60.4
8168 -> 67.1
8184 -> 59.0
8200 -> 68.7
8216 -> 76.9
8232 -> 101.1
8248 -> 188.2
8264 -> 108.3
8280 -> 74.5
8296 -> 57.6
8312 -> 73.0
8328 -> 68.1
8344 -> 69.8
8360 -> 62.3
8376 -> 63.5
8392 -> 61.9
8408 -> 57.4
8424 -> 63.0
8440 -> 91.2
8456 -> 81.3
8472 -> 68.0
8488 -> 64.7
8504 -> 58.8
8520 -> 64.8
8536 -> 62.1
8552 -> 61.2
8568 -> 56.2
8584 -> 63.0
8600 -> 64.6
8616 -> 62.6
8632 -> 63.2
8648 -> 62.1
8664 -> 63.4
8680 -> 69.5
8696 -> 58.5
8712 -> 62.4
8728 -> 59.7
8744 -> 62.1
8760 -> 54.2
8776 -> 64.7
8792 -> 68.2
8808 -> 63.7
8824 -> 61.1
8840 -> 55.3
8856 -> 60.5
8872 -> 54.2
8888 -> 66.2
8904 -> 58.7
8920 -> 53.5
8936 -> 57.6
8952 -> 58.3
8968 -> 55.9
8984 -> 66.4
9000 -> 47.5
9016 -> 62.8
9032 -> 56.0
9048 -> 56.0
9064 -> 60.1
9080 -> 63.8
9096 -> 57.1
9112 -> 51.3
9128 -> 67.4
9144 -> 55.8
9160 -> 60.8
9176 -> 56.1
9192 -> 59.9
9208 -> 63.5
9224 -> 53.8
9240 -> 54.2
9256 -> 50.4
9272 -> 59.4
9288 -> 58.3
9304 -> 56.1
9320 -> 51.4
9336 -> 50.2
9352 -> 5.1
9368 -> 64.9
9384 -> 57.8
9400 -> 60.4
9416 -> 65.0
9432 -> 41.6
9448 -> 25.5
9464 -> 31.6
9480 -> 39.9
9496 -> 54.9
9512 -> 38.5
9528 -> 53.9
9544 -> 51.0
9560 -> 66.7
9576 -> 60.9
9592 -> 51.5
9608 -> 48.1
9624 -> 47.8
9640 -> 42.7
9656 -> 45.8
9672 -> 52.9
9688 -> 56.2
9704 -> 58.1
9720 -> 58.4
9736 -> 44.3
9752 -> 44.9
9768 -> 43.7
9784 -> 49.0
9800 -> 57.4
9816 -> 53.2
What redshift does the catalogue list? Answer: 0.26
